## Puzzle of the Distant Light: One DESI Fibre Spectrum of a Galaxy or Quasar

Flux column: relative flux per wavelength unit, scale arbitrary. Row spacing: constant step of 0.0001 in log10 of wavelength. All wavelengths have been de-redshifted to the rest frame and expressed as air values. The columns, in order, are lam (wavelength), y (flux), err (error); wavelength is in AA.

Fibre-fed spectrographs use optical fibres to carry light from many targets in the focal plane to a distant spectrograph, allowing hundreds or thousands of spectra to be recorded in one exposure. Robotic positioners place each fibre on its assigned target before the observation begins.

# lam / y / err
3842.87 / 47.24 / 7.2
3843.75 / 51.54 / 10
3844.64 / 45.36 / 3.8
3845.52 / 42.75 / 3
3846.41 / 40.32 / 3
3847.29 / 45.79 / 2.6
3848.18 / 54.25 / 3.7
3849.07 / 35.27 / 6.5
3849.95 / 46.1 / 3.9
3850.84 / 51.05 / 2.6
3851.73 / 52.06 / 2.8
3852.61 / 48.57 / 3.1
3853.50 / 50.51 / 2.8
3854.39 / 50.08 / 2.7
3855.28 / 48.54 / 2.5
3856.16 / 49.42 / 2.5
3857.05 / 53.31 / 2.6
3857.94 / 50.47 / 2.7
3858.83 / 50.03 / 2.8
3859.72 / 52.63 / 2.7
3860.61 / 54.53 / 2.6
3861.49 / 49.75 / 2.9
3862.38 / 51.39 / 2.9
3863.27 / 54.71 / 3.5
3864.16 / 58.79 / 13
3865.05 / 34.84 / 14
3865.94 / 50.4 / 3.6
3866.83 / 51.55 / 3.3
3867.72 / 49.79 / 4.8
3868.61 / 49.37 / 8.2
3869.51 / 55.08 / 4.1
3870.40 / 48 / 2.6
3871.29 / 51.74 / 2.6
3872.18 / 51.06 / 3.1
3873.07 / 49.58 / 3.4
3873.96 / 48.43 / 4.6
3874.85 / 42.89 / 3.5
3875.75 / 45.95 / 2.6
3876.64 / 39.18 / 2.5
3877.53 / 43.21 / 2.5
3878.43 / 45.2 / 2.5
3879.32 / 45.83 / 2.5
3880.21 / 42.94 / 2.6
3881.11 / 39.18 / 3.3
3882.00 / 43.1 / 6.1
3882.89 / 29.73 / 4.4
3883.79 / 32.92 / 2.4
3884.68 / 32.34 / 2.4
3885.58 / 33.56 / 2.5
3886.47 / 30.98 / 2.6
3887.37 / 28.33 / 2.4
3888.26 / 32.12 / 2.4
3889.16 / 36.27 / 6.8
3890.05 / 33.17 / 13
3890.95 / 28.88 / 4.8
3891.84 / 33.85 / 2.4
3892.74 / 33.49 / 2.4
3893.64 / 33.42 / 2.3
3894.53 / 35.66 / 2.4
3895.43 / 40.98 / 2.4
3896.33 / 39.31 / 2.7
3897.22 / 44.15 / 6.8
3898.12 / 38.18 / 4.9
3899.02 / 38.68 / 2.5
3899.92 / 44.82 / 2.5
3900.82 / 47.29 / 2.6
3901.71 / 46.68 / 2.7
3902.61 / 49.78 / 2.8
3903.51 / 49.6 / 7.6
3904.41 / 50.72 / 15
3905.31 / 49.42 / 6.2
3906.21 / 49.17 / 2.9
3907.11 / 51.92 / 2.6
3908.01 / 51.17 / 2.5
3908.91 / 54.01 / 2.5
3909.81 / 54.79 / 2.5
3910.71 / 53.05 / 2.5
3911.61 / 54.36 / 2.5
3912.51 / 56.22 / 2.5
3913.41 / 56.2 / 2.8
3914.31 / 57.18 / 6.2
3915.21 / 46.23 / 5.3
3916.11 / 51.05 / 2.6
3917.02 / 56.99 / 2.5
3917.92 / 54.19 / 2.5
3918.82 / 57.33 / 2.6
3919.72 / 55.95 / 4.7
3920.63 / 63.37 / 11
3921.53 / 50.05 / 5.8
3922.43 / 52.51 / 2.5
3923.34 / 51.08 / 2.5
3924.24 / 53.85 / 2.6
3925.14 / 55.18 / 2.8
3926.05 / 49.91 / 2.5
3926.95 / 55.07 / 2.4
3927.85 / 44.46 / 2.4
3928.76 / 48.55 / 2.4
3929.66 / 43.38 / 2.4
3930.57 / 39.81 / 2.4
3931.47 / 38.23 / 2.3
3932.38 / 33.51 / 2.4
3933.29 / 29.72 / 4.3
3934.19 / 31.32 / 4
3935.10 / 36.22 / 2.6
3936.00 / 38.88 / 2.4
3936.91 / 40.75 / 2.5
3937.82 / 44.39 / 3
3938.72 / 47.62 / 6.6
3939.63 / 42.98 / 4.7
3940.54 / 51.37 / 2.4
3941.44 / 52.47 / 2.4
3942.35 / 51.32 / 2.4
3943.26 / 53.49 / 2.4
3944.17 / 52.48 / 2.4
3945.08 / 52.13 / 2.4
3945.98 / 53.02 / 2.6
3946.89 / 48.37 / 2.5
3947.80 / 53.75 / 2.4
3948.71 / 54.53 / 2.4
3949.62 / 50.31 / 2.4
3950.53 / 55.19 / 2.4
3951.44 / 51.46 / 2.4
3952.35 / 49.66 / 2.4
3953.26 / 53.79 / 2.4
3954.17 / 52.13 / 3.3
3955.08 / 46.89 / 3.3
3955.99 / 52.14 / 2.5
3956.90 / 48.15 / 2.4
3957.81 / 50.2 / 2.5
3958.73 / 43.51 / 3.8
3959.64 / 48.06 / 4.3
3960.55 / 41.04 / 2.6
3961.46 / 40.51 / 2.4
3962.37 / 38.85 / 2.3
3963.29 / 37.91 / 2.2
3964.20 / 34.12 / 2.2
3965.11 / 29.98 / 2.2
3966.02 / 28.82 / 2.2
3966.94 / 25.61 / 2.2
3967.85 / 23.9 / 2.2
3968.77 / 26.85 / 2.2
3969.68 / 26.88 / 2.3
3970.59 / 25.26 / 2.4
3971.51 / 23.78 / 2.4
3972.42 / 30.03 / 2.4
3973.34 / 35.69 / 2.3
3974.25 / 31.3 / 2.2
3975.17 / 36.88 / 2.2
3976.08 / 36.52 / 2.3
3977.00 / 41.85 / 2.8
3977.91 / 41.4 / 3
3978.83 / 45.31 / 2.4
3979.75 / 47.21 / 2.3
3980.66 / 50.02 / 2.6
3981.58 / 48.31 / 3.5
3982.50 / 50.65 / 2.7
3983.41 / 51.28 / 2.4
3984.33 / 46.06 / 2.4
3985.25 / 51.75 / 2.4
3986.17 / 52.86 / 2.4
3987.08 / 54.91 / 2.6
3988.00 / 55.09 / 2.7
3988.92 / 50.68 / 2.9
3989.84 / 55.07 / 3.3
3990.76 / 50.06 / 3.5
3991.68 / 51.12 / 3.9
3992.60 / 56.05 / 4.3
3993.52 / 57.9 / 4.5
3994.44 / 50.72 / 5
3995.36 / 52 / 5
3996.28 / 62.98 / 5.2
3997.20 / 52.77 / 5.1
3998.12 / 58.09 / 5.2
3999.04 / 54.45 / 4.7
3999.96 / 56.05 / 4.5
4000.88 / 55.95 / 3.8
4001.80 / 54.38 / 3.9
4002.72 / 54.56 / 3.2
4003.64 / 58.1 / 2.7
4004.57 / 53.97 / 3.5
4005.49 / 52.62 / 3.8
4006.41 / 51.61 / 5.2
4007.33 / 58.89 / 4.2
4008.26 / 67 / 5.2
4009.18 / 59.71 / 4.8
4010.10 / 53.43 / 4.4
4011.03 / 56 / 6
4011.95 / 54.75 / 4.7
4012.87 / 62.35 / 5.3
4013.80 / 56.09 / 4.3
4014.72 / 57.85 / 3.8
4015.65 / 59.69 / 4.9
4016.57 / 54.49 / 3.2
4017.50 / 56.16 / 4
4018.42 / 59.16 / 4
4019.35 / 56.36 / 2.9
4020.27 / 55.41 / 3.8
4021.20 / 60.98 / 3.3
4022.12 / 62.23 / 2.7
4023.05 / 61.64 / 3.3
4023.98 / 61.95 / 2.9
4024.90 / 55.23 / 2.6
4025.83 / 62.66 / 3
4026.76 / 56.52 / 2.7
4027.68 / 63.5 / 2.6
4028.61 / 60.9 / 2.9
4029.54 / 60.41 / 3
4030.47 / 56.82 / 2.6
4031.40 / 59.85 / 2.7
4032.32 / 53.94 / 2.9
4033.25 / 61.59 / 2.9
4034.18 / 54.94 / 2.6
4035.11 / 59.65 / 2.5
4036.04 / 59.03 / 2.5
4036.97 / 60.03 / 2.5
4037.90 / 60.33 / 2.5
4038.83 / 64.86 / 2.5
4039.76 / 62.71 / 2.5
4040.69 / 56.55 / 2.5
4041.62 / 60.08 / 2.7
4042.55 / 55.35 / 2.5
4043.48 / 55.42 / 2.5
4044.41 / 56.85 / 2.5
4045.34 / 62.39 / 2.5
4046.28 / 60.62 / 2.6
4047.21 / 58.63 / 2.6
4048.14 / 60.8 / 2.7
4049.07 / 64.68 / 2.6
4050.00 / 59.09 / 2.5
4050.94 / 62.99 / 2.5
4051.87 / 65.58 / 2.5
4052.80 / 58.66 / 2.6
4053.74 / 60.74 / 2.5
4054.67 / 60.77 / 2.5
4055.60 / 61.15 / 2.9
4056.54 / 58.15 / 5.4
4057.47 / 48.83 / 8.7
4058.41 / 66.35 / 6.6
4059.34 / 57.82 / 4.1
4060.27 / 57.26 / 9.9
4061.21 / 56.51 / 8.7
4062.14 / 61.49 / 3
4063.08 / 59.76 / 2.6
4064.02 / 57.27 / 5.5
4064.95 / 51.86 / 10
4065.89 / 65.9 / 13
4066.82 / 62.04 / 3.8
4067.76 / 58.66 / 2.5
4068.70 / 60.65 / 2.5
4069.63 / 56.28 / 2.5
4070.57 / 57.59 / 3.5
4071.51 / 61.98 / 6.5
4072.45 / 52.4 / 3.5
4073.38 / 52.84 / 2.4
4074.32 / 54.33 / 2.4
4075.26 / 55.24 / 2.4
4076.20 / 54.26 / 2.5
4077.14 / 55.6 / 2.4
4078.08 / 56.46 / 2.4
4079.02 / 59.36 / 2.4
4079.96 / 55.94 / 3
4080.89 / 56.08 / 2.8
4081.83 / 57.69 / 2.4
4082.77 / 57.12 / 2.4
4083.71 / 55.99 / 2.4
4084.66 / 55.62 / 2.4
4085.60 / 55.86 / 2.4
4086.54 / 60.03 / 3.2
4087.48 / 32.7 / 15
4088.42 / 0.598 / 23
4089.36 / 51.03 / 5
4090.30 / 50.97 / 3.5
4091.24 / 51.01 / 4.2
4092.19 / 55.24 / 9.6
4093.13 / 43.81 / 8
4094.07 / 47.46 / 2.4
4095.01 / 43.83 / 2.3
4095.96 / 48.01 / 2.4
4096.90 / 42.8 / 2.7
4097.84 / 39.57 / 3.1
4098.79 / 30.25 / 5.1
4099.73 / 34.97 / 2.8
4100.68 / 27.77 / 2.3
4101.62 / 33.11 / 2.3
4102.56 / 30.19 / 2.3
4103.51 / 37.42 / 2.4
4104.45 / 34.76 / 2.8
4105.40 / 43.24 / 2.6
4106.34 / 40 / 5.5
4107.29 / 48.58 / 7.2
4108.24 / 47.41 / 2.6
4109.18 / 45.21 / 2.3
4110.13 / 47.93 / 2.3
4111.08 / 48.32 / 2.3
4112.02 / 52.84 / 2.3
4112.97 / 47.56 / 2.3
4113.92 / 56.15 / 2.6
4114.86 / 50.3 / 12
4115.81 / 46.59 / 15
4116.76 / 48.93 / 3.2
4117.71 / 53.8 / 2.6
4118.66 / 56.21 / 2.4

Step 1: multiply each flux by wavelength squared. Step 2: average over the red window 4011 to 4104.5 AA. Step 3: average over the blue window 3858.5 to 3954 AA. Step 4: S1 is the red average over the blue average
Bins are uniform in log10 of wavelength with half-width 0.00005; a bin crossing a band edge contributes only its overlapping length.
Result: 1.27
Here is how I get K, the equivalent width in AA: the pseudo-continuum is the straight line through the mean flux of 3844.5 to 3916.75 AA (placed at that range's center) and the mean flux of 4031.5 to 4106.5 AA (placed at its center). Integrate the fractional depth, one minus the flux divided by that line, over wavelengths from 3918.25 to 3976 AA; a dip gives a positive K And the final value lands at 5.28 AA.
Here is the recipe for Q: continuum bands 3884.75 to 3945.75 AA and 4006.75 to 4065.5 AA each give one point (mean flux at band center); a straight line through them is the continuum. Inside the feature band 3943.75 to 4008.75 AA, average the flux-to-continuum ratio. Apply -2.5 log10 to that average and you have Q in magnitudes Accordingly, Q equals 0.12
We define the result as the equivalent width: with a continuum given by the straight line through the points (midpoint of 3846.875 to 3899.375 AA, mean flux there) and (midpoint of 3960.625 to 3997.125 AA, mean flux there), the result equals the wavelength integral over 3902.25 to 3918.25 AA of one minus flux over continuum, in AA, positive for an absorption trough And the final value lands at -3.4 AA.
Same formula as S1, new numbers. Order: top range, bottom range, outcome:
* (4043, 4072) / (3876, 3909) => 1.60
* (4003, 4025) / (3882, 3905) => 1.62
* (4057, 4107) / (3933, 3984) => 1.25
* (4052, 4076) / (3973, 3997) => 1.24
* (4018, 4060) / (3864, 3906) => 1.53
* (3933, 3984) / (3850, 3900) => 1.02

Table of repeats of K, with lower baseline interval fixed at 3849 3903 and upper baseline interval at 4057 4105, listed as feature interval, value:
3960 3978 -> 5.4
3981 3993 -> -1.1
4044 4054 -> -2.4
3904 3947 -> -3.6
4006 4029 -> -4.9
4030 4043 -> -2.7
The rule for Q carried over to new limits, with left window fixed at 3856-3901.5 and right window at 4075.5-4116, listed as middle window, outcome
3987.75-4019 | -0.24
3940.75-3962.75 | -0.13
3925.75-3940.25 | 0.06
